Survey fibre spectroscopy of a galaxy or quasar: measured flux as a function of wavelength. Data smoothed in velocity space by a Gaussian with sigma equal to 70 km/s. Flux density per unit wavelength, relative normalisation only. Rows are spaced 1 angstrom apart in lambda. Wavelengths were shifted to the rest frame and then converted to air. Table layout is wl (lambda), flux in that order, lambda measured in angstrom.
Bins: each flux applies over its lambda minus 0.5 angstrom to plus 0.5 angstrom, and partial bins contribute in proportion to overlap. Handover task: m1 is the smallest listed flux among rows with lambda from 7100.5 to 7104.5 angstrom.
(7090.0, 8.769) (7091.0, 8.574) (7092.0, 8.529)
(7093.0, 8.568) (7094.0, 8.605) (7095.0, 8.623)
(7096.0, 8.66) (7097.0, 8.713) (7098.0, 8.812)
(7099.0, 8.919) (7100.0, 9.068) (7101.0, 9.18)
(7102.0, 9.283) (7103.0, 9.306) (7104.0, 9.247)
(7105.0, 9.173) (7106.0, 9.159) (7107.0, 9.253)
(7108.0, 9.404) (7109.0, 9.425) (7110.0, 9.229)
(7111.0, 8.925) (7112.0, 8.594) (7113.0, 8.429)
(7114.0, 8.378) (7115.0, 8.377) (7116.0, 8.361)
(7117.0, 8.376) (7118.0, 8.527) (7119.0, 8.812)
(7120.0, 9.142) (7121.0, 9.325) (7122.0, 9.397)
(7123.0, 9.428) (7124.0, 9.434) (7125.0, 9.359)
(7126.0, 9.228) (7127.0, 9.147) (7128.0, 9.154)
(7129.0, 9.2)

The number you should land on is 9.18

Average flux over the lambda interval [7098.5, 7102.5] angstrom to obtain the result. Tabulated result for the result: 9.11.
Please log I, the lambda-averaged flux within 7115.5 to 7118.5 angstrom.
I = 8.42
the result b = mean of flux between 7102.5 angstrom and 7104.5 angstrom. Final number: 9.28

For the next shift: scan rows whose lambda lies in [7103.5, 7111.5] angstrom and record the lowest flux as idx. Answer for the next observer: 8.925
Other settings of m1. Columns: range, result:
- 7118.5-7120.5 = 8.812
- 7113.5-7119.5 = 8.361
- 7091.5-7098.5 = 8.529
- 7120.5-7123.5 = 9.325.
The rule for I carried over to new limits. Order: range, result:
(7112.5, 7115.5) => 8.39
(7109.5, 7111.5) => 9.08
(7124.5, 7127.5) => 9.24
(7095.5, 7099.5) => 8.78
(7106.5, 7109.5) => 9.36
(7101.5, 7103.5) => 9.29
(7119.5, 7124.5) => 9.35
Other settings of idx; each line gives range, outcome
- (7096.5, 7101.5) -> 8.713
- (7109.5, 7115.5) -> 8.377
